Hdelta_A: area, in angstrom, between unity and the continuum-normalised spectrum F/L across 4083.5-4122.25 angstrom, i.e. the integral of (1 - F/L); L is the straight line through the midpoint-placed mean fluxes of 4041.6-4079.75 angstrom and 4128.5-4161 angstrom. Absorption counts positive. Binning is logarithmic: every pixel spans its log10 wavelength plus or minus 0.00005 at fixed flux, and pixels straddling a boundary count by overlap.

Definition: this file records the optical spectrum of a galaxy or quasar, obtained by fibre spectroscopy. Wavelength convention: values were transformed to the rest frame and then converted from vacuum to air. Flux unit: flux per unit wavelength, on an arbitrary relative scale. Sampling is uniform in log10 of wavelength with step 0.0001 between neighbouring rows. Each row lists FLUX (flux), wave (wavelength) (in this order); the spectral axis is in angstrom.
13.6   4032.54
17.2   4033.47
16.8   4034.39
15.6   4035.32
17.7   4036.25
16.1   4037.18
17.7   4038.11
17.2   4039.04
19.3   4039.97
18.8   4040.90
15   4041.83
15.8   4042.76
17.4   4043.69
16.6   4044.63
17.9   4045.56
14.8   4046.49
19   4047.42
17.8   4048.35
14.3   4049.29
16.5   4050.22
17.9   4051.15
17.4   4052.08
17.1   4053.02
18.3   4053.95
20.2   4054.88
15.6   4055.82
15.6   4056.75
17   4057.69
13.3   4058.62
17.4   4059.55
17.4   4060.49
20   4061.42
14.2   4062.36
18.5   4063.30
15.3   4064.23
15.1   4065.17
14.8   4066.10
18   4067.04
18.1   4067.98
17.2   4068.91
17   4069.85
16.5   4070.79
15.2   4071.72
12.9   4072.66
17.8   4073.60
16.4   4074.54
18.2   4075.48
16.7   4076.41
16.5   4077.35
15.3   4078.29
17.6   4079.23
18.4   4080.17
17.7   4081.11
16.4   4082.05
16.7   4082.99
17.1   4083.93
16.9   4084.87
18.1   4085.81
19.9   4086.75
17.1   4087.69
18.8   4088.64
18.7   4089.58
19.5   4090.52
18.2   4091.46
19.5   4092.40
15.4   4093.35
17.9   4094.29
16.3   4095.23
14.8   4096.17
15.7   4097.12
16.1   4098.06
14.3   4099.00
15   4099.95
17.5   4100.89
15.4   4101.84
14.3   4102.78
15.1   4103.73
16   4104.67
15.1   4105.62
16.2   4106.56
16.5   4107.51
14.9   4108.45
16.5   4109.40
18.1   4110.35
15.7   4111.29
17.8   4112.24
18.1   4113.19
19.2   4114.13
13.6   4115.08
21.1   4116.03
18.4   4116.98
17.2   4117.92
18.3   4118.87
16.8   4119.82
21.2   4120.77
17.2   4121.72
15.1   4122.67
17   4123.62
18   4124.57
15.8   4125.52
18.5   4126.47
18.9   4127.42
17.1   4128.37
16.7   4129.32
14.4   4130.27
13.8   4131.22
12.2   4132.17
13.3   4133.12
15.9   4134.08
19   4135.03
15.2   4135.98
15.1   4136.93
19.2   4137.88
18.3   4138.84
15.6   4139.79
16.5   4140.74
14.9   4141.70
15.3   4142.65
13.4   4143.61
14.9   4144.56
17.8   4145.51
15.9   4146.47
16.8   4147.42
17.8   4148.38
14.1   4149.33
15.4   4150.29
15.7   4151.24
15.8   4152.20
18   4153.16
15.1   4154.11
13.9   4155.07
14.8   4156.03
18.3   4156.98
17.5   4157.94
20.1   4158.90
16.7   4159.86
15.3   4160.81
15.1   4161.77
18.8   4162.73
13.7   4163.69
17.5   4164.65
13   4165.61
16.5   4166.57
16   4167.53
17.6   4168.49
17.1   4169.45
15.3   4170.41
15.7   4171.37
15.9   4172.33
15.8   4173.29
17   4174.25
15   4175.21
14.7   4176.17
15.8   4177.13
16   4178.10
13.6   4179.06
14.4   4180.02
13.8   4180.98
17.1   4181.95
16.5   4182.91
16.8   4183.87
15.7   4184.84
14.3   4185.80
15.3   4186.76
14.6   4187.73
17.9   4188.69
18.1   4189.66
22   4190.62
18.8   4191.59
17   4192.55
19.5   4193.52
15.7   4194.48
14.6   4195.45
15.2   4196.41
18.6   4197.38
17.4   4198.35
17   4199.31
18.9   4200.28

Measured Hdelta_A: -1.7 angstrom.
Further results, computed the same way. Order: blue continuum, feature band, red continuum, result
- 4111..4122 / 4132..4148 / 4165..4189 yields 1.05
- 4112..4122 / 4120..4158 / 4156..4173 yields 2.41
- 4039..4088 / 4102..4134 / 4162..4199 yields 0.06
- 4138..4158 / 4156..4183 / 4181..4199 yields 0.68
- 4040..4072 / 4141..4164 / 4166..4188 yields -0.23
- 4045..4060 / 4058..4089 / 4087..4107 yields -0.24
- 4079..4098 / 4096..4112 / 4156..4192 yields 1.40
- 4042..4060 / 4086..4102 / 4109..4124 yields 0.19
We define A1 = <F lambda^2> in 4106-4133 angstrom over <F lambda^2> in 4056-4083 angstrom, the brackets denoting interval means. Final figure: 1.04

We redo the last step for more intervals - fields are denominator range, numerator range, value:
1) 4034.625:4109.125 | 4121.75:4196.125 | 1.01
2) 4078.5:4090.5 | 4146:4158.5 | 0.94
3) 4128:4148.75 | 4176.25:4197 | 1.05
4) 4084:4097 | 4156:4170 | 0.97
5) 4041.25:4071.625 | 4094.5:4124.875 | 1.02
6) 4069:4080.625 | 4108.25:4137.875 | 1.04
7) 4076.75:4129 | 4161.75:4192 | 0.98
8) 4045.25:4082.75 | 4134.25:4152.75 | 1.00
